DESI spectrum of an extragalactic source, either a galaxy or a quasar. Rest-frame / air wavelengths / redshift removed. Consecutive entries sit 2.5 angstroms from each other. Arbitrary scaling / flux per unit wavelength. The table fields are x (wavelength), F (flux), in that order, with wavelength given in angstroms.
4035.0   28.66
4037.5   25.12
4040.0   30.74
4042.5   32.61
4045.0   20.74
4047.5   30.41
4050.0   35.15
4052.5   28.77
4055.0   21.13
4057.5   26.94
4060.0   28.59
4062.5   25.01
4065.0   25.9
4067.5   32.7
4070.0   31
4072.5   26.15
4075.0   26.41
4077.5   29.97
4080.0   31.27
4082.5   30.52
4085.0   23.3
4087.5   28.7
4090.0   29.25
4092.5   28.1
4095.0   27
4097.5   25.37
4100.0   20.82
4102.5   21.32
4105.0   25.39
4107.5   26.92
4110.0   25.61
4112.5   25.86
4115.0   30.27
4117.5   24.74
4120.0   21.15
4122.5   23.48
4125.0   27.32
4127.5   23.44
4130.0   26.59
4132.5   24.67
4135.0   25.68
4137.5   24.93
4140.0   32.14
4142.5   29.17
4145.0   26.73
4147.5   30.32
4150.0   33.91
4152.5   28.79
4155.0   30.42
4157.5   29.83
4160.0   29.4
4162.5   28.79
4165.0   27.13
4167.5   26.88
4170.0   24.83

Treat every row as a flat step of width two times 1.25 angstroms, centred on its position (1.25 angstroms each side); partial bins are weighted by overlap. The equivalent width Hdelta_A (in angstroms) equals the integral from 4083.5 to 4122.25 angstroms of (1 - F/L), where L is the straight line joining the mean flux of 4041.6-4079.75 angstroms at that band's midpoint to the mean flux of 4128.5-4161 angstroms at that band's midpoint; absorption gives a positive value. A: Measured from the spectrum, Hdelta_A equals 3.8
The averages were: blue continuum 28.1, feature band 25.6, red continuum 28.6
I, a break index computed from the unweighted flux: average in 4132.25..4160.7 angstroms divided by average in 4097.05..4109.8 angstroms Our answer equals 1.2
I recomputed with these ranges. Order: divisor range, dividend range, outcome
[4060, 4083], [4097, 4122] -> 0.86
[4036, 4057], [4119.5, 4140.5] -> 0.91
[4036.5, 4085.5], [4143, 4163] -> 1.06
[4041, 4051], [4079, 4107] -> 0.89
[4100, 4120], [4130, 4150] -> 1.11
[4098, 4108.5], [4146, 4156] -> 1.30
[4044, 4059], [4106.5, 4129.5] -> 0.93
